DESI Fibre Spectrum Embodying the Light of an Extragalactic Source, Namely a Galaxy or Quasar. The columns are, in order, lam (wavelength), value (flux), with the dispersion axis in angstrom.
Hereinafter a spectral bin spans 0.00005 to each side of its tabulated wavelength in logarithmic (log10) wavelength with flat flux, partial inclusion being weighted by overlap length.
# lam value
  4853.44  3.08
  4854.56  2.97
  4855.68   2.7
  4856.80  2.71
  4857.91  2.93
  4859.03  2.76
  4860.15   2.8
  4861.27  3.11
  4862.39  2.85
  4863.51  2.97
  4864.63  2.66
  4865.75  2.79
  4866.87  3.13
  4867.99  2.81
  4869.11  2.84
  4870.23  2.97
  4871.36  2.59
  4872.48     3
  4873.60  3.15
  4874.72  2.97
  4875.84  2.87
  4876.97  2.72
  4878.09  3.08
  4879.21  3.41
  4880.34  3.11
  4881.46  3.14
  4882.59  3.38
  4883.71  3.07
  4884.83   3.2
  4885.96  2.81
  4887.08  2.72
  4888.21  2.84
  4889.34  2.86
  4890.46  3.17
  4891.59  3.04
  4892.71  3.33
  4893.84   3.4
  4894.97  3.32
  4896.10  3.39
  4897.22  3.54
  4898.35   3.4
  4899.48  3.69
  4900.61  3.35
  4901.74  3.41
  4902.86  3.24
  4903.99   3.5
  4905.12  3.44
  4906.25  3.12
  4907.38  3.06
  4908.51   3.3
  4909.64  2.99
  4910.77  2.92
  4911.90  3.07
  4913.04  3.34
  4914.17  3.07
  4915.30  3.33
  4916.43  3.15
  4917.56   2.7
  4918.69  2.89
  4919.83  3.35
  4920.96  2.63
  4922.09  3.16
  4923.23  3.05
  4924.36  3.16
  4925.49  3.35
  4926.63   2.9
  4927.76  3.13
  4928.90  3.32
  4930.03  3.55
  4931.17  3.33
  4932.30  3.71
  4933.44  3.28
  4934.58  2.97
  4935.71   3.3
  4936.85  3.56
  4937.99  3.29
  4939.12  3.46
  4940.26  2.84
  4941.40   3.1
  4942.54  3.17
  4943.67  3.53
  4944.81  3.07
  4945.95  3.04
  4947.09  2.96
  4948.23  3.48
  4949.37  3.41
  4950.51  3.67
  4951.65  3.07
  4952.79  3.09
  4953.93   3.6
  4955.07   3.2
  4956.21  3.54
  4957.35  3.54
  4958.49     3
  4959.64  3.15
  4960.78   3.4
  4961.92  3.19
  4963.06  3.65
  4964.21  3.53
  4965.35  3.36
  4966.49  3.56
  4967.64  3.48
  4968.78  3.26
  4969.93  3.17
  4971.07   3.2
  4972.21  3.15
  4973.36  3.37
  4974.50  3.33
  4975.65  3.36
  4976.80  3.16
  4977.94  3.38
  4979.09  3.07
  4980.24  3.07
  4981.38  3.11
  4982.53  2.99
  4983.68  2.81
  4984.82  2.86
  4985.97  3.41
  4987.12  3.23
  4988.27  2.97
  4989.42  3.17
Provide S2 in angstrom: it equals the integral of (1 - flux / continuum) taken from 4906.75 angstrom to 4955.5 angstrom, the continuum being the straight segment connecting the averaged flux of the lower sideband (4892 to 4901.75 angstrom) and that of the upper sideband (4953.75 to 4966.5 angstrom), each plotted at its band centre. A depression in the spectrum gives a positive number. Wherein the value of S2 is 2.9 angstrom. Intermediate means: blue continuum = 3.42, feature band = 3.2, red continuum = 3.38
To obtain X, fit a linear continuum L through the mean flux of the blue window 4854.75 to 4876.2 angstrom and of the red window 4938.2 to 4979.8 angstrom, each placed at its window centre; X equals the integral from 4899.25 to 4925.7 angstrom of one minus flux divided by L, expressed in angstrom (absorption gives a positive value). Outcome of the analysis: -0.7 angstrom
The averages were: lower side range 2.88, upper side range 3.29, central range 3.17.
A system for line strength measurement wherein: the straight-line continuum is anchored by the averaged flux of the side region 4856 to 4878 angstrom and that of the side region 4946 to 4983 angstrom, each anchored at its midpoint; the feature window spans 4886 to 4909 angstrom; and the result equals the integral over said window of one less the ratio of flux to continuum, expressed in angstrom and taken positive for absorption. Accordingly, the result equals -1.81 angstrom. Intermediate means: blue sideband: 2.88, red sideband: 3.29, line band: 3.25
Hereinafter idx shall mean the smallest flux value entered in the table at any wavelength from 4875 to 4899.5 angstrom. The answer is 2.72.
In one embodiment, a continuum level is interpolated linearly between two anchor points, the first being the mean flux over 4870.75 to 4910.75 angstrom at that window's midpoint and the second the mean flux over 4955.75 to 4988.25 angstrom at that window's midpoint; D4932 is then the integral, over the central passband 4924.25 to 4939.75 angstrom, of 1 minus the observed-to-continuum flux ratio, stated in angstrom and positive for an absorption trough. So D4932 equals -0.5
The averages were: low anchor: 3.16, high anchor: 3.26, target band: 3.31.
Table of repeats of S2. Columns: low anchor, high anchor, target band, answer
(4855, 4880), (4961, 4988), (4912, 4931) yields -0.35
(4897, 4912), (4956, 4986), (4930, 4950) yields -0.02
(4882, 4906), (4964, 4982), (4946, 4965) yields -0.37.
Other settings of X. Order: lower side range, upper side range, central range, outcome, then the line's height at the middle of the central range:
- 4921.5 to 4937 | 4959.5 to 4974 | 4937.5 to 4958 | 0.2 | 3.31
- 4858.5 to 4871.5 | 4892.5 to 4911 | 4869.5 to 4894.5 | 0.3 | 3.08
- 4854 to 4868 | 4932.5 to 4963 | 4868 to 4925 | -1.7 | 3.03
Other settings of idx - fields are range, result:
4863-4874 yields 2.59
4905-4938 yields 2.63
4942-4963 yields 2.96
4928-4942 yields 2.84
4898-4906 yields 3.24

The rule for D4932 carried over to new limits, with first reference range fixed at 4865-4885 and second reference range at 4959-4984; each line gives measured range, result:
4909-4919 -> 0.17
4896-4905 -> -1.08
